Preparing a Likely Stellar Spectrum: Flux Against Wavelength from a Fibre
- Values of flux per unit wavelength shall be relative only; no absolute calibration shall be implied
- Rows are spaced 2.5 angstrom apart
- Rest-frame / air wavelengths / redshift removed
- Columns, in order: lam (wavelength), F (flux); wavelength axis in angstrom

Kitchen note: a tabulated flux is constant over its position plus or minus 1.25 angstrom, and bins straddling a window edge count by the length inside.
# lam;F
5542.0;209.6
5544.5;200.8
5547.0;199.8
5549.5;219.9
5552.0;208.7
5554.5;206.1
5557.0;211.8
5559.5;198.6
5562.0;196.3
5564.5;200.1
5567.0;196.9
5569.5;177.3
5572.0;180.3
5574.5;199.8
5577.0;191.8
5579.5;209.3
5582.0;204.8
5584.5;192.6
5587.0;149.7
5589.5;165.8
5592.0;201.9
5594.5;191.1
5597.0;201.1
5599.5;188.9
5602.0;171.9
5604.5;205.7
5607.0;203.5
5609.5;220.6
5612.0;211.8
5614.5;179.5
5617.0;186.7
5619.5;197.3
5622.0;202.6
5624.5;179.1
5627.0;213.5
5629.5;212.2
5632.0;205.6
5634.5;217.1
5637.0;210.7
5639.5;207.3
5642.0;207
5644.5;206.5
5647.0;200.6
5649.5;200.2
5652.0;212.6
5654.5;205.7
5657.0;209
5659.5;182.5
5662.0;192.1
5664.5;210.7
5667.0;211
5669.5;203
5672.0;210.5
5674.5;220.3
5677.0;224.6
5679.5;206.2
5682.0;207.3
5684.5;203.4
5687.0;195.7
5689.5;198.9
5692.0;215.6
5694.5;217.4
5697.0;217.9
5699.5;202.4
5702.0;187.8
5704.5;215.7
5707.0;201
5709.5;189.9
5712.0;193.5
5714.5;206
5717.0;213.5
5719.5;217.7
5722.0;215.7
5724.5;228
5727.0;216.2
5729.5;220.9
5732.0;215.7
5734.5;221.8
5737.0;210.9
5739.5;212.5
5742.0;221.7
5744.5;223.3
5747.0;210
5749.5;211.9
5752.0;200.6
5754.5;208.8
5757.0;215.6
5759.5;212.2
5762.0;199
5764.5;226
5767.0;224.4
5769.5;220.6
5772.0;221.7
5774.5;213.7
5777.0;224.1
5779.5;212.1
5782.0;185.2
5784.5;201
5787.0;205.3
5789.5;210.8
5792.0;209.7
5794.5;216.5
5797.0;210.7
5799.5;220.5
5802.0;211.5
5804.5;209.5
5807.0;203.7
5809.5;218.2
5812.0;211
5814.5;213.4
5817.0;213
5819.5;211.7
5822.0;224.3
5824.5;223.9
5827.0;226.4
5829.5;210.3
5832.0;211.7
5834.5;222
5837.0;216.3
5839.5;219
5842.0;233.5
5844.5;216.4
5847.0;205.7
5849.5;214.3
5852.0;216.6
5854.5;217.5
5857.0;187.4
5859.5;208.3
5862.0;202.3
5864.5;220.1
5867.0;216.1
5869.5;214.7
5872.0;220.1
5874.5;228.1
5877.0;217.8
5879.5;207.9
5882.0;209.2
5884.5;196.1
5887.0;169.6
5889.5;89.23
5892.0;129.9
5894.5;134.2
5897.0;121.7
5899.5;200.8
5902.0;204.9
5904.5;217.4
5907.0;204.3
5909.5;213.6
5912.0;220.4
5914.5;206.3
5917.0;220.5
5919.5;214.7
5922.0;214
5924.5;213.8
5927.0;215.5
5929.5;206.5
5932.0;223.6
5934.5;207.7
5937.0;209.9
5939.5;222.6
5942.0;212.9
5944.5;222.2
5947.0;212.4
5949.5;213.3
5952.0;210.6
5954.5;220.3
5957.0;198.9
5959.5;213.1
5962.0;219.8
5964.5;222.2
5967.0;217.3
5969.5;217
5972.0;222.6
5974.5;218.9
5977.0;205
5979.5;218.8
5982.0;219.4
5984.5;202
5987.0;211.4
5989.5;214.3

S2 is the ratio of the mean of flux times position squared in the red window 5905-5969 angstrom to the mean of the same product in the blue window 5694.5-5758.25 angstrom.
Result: 1.1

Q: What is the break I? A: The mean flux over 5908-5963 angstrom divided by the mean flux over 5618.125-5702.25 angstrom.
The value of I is 1.04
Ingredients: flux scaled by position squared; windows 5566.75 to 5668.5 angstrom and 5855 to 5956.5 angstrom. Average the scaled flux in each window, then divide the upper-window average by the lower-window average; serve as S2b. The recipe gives 1.13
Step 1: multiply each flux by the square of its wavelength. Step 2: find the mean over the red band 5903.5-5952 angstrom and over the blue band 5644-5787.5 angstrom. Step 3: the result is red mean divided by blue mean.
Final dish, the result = 1.1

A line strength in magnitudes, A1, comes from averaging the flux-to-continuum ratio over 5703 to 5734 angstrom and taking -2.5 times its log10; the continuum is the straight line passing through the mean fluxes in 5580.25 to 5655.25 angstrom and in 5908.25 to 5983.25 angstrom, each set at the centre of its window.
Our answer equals -0.04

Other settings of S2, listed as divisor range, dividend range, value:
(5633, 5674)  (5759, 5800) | 1.08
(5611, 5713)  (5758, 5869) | 1.10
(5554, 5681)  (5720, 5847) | 1.14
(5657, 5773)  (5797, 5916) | 1.02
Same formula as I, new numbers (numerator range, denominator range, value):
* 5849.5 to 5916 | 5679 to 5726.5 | 0.94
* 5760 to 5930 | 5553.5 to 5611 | 1.07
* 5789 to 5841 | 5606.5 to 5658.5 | 1.05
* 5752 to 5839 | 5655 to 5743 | 1.02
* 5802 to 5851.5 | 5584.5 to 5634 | 1.11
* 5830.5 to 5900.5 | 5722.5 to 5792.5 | 0.93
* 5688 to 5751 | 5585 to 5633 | 1.09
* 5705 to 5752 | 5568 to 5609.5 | 1.11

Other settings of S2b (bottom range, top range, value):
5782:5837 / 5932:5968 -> 1.06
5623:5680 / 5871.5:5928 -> 1.02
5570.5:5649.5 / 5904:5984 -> 1.22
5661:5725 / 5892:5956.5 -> 1.07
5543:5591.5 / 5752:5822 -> 1.17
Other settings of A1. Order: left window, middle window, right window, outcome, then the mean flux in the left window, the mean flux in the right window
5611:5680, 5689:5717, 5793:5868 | 0.01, 204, 214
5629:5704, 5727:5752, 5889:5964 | -0.05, 207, 202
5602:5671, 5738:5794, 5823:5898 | -0.06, 203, 201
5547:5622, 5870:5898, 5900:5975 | 0.20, 196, 214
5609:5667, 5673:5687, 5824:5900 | -0.04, 203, 200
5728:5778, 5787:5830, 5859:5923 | -0.03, 216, 196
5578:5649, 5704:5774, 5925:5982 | -0.05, 198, 215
